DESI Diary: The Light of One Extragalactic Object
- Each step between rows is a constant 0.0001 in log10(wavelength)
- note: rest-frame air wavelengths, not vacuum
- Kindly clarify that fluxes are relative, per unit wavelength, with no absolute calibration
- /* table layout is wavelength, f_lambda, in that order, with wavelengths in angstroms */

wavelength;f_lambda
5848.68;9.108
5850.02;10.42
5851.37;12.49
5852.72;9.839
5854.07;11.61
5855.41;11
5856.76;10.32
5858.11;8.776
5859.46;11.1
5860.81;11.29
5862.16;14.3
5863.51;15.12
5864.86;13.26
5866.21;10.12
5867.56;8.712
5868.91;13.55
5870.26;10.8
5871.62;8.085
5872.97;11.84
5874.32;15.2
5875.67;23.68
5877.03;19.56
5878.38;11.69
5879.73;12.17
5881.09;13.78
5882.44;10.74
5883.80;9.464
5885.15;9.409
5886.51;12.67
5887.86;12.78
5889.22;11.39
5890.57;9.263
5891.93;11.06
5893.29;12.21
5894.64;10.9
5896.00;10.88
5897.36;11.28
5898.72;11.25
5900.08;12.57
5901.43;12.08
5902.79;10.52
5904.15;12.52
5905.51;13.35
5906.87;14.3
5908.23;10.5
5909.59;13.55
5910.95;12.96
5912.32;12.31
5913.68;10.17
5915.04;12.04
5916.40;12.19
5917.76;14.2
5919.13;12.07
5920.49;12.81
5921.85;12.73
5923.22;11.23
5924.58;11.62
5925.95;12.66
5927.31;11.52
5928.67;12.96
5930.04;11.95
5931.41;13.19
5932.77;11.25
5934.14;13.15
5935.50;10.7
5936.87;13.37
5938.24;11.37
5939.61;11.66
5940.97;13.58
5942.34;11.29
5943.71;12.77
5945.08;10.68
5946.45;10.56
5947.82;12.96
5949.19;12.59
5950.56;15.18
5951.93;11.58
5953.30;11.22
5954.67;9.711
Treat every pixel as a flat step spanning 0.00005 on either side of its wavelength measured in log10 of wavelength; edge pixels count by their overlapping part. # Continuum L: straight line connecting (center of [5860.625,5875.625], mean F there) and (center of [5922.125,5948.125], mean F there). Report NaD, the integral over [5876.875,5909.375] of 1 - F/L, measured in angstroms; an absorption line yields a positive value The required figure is 1.36 angstroms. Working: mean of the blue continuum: 12.5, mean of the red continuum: 12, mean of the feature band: 11.8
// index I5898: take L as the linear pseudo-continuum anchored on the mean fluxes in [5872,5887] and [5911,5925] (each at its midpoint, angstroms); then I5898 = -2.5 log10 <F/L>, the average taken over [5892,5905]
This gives 0.11 mag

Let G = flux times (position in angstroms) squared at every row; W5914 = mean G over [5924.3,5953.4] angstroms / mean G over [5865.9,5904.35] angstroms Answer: 1.03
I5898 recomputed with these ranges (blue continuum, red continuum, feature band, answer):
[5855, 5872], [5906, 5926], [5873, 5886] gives -0.19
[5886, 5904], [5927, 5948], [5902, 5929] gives -0.05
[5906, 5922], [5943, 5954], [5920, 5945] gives 0.01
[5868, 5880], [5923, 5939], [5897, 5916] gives 0.07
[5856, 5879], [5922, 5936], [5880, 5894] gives 0.11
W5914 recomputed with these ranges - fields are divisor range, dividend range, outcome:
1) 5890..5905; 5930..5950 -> 1.08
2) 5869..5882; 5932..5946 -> 0.87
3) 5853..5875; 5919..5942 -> 1.08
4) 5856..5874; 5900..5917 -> 1.09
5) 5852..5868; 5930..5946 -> 1.09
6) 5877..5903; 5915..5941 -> 1.07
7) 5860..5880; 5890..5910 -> 0.89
